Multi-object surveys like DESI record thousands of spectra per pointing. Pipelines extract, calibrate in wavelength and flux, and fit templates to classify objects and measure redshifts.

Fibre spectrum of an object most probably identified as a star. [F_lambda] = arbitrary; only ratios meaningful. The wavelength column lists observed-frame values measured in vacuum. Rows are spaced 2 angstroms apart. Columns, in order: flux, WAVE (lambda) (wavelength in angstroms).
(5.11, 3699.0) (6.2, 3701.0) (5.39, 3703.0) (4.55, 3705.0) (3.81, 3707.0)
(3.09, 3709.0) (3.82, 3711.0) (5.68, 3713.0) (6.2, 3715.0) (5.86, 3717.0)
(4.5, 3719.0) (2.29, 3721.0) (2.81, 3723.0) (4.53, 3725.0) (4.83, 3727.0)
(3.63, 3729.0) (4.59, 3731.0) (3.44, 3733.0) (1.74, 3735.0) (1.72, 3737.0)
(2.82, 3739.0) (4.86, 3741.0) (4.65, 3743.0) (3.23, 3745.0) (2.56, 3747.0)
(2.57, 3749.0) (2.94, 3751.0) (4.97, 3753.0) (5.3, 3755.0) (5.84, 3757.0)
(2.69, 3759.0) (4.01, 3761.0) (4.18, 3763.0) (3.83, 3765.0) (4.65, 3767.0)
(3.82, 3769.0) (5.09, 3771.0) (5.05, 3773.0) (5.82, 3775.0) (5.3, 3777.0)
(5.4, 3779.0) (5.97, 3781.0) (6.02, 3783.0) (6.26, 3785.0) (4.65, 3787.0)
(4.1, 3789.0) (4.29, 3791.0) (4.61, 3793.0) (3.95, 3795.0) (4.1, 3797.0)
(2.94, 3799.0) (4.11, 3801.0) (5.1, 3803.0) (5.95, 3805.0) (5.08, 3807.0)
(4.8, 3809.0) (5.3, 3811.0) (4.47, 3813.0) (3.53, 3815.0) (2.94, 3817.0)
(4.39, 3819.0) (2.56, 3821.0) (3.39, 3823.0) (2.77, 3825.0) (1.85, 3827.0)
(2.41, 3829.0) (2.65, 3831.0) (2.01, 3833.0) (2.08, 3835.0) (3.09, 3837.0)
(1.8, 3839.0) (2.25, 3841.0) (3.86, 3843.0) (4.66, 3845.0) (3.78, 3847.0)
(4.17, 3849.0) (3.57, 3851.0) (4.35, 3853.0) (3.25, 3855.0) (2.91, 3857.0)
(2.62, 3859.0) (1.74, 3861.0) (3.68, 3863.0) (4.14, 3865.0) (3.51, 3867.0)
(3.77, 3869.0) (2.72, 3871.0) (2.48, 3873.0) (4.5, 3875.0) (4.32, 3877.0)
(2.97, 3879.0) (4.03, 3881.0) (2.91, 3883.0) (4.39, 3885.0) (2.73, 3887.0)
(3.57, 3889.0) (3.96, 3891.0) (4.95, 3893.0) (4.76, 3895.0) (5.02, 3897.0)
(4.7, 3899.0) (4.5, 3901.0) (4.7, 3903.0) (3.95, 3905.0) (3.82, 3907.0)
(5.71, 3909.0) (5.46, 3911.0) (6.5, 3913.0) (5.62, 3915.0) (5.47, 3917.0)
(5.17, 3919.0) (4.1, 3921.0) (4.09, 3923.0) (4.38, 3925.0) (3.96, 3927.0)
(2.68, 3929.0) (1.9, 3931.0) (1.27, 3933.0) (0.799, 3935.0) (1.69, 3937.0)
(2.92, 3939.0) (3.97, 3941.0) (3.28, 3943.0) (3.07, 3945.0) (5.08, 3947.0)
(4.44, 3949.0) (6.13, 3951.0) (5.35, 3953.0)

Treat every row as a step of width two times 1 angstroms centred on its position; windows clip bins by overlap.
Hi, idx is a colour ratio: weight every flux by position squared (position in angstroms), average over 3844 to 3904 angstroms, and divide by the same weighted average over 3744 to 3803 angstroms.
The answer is 0.9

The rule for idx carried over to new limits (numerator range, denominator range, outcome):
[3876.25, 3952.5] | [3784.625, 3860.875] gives 1.16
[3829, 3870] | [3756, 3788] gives 0.67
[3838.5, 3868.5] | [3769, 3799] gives 0.71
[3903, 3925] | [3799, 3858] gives 1.46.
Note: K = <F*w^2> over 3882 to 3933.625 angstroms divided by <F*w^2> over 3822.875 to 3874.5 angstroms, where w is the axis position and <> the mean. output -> 1.4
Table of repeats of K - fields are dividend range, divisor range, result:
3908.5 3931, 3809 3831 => 1.45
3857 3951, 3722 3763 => 1.13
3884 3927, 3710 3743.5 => 1.28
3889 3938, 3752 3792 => 0.91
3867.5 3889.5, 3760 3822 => 0.80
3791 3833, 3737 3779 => 0.94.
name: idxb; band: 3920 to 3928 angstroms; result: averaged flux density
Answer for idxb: 4.13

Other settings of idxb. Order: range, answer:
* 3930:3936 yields 1.32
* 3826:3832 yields 2.3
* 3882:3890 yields 3.4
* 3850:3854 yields 3.96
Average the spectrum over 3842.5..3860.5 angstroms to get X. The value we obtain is 3.63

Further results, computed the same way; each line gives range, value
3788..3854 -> 3.66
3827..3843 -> 2.39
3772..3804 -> 4.85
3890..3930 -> 4.67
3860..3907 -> 3.83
